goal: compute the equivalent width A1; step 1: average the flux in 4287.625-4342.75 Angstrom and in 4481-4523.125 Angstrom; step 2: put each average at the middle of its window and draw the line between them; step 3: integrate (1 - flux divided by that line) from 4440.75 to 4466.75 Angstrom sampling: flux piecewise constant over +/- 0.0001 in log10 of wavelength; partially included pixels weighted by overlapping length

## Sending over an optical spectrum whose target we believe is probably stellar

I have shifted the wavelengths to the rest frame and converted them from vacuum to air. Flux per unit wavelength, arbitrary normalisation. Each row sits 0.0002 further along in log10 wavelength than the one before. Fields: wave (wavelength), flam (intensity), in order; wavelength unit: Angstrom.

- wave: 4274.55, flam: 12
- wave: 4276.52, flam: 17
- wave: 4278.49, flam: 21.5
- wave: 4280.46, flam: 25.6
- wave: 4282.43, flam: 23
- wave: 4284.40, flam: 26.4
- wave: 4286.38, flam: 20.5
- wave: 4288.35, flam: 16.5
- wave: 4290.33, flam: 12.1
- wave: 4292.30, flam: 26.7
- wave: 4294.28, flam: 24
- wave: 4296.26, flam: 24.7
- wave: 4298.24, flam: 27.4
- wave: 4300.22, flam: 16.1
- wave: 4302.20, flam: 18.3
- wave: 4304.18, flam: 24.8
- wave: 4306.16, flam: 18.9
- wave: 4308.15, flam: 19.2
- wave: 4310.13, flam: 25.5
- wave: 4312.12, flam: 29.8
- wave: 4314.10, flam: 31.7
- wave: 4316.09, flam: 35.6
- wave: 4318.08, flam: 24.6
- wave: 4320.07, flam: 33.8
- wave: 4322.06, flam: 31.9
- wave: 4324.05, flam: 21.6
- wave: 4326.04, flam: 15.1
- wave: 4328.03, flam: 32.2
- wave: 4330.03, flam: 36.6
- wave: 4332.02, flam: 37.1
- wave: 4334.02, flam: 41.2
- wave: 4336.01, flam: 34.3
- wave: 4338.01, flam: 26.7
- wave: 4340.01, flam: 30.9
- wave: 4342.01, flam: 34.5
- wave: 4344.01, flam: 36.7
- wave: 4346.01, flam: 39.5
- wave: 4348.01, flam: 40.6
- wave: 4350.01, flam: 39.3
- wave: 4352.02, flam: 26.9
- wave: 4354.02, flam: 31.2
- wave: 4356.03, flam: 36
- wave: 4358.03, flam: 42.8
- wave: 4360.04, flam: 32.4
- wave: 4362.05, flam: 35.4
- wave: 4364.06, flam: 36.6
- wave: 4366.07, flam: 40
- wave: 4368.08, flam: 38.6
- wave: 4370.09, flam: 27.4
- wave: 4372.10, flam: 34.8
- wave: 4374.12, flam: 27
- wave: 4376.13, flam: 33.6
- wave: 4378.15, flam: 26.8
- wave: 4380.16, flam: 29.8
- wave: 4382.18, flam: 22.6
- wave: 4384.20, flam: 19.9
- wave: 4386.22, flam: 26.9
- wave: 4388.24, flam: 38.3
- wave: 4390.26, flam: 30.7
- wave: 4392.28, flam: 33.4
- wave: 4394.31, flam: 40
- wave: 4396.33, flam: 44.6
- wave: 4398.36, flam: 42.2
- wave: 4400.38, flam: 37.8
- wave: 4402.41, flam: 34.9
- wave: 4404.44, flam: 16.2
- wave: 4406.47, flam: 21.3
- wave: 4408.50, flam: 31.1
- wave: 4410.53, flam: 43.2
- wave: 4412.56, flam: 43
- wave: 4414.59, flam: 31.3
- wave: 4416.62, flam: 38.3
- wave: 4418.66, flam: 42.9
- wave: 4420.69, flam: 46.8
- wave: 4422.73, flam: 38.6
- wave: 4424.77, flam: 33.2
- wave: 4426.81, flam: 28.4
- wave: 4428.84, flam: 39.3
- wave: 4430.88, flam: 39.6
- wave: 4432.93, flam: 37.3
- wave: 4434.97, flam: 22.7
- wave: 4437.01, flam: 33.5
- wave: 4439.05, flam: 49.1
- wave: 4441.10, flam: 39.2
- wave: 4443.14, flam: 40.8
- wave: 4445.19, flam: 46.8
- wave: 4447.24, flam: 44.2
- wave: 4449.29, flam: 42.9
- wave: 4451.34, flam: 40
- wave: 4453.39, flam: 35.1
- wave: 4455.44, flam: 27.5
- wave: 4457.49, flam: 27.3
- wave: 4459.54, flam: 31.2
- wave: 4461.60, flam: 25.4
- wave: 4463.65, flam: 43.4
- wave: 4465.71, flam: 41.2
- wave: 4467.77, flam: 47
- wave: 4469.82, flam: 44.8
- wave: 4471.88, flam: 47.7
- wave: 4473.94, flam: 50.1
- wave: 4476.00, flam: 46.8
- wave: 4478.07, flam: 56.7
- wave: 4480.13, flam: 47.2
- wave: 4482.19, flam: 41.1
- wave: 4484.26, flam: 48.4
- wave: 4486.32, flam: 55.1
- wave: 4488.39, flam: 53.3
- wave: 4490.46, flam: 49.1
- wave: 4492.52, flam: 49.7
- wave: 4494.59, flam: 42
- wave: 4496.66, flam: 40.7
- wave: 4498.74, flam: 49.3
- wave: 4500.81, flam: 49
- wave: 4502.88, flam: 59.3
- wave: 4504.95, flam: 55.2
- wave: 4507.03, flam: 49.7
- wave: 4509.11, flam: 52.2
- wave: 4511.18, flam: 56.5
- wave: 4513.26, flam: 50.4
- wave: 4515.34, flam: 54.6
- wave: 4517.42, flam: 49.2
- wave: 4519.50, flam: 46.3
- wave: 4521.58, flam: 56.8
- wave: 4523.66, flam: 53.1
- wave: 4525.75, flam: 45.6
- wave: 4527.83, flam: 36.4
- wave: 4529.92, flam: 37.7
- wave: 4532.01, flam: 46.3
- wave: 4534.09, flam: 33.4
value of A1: 4.10 Angstrom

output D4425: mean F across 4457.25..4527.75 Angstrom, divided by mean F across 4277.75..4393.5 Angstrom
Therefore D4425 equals 1.6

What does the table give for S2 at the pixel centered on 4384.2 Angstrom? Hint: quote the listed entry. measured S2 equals 19.9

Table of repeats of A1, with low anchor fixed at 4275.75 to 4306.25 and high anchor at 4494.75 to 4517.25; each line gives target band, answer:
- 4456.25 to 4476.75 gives 2.5 Angstrom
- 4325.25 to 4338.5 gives -2.5 Angstrom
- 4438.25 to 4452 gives -0.2 Angstrom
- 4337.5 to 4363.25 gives -4.5 Angstrom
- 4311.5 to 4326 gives -2.0 Angstrom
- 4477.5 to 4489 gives -0.4 Angstrom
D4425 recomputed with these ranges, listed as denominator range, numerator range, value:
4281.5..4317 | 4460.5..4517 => 2.07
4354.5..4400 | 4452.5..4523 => 1.38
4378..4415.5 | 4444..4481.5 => 1.28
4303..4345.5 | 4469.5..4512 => 1.67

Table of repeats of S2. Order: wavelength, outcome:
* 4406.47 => 21.3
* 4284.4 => 26.4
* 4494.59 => 42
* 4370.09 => 27.4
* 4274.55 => 12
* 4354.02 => 31.2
